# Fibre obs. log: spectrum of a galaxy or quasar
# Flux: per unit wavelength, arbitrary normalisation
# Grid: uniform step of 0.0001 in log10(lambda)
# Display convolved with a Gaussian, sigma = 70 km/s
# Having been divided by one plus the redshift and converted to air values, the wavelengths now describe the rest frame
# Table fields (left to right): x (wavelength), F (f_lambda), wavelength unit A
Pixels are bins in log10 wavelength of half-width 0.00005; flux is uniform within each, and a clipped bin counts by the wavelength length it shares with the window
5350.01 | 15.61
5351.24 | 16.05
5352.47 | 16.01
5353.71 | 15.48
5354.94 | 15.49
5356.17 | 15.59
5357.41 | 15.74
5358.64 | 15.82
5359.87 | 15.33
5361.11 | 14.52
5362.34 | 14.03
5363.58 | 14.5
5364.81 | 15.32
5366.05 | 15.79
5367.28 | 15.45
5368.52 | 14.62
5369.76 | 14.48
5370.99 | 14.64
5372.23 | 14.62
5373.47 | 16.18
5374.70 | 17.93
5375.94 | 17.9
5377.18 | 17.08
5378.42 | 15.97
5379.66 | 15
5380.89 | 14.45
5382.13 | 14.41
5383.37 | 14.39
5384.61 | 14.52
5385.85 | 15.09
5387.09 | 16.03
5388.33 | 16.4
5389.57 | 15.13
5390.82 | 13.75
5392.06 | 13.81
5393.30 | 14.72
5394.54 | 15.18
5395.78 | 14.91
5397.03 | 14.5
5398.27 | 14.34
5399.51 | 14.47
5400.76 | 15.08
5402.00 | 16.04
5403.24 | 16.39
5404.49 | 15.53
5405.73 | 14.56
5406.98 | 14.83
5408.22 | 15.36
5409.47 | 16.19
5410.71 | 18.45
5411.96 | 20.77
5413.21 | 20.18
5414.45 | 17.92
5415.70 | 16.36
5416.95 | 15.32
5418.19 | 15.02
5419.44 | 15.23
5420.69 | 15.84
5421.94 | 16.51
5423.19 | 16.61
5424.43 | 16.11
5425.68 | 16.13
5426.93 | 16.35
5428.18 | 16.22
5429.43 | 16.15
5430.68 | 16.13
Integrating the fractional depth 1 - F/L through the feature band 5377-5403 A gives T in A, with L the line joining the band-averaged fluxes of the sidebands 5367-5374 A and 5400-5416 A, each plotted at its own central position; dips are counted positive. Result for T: 1.4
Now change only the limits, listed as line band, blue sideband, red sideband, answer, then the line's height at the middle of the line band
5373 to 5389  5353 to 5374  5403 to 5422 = -0.2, 15.6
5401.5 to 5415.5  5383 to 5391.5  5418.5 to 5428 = -1.1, 15.7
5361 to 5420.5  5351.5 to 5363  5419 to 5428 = 0.6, 15.7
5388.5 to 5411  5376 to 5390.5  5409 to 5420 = 1.7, 16.4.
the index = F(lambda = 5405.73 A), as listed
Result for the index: 14.56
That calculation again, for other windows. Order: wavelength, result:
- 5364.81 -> 15.32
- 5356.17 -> 15.59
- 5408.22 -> 15.36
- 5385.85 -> 15.09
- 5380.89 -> 14.45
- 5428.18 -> 16.22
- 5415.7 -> 16.36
